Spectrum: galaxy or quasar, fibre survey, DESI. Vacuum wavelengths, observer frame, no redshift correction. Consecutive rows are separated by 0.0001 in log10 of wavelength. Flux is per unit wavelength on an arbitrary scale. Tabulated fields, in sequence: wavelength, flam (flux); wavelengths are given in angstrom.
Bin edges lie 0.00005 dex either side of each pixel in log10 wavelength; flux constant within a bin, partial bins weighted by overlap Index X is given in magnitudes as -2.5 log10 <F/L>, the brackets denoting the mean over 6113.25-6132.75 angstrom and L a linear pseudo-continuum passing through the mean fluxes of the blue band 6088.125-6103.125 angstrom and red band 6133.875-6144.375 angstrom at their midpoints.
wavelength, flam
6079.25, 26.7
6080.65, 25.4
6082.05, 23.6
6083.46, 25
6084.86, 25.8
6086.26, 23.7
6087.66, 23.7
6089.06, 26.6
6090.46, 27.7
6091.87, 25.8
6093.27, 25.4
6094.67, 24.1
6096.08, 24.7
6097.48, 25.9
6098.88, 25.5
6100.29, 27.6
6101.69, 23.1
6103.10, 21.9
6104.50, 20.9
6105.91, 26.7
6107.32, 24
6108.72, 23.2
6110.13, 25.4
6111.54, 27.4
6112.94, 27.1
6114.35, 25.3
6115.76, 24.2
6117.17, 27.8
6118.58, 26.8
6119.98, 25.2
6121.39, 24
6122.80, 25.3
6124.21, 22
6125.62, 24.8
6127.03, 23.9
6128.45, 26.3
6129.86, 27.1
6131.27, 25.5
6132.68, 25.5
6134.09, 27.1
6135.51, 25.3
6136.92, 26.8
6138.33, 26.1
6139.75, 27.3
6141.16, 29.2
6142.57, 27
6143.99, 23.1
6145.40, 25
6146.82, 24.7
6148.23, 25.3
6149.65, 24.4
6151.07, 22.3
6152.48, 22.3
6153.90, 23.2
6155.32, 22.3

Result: 0.036 mag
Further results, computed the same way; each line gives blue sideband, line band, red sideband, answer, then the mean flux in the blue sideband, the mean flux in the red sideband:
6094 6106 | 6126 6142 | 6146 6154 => -0.10 mag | 24.4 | 23.7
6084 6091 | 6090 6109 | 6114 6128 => 0.02 mag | 25.5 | 24.9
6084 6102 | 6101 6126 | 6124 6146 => 0.04 mag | 25.4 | 25.8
